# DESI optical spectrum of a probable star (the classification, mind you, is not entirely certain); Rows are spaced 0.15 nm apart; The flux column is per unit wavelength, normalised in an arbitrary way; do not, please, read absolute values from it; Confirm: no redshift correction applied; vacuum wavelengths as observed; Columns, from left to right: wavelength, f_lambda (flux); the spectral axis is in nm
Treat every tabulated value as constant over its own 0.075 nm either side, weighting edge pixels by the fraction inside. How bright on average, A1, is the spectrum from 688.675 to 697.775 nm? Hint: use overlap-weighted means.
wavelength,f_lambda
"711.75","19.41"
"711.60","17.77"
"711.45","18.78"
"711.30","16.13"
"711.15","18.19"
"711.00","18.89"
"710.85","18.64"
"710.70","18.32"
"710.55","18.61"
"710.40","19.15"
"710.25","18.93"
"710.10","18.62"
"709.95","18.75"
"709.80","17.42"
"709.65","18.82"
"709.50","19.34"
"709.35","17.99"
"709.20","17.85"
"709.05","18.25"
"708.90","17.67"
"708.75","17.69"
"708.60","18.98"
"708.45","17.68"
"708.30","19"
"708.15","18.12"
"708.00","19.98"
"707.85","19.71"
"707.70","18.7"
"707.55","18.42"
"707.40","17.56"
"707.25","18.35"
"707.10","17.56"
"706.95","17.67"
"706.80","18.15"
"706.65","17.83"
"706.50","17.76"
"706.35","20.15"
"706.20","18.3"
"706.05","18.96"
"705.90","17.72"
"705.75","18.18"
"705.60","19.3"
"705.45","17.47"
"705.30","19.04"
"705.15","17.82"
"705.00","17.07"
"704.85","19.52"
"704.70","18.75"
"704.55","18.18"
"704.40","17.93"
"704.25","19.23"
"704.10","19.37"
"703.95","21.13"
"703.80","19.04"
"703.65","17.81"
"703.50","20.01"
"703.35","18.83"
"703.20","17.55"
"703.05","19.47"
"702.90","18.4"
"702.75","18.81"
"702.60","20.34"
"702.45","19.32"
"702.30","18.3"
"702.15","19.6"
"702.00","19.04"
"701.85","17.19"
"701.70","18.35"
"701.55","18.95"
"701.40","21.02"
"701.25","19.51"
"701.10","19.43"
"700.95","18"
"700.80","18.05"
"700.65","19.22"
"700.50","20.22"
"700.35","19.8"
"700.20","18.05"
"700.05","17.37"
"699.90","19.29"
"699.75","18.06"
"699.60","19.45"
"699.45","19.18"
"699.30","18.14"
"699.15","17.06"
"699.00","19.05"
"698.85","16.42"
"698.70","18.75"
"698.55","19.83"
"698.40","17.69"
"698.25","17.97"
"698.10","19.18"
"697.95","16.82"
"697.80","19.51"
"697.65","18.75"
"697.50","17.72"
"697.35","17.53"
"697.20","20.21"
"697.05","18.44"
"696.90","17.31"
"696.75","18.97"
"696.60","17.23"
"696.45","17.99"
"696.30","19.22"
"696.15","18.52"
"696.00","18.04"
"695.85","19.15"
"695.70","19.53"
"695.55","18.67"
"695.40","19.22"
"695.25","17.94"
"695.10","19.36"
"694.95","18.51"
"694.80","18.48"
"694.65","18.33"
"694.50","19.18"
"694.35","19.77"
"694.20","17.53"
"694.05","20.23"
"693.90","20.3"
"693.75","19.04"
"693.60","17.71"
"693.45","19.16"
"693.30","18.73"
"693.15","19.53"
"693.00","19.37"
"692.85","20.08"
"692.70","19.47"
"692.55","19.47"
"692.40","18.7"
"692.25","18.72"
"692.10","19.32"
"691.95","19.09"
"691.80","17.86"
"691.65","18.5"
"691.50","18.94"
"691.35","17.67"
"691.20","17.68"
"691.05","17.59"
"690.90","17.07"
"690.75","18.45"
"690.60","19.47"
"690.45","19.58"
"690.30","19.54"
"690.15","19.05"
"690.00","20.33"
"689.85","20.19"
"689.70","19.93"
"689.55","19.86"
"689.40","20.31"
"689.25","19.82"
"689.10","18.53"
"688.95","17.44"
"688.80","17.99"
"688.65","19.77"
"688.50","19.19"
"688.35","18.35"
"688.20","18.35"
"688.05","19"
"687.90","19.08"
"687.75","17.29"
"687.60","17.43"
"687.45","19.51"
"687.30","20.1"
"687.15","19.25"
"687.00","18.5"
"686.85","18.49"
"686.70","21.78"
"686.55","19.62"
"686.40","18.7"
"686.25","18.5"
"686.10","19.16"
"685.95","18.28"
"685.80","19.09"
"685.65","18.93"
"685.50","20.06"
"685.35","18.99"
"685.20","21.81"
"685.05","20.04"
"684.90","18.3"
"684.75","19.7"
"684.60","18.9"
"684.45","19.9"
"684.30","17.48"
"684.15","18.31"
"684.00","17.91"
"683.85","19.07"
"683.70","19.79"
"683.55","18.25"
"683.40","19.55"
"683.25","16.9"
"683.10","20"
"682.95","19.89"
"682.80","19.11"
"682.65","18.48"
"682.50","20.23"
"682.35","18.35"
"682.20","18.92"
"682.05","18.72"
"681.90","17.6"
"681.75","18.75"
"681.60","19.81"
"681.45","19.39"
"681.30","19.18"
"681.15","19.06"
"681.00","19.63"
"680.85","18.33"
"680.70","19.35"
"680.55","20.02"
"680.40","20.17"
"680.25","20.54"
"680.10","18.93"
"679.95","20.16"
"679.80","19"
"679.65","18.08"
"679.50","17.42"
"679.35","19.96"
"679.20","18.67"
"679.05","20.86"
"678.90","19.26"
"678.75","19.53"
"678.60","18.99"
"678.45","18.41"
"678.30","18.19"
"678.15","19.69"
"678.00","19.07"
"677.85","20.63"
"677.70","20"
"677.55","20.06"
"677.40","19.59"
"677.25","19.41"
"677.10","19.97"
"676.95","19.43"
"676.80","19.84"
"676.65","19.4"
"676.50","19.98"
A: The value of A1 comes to 18.8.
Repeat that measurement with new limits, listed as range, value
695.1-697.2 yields 18.6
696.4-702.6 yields 18.6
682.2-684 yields 19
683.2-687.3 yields 19.1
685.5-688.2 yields 19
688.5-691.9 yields 18.9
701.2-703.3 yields 19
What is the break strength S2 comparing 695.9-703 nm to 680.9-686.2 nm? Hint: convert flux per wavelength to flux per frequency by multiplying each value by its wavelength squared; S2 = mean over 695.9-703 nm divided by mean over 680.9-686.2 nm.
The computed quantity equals 1.0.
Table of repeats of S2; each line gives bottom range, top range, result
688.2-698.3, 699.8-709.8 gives 1.02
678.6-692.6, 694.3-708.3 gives 1.02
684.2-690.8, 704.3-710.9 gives 1.02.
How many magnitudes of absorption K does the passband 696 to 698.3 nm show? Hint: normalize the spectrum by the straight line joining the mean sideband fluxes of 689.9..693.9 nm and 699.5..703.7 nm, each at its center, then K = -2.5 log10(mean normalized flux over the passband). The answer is 0.03 mag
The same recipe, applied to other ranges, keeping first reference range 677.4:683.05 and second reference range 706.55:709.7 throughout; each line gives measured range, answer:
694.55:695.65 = 0.005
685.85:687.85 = 0.004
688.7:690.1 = -0.024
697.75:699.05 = 0.020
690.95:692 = 0.044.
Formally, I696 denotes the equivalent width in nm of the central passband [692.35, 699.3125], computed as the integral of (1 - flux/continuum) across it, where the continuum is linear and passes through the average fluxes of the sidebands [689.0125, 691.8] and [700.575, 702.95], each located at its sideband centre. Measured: 0.11 nm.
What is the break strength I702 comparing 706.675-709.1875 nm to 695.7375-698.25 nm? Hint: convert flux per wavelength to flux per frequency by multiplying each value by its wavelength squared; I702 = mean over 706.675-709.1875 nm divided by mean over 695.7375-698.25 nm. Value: 1.03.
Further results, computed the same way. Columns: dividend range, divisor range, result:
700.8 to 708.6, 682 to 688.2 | 1.04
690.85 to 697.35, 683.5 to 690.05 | 1.00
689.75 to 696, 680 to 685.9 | 1.02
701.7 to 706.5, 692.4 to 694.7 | 1.01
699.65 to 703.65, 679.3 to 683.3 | 1.05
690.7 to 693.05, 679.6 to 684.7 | 1.00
